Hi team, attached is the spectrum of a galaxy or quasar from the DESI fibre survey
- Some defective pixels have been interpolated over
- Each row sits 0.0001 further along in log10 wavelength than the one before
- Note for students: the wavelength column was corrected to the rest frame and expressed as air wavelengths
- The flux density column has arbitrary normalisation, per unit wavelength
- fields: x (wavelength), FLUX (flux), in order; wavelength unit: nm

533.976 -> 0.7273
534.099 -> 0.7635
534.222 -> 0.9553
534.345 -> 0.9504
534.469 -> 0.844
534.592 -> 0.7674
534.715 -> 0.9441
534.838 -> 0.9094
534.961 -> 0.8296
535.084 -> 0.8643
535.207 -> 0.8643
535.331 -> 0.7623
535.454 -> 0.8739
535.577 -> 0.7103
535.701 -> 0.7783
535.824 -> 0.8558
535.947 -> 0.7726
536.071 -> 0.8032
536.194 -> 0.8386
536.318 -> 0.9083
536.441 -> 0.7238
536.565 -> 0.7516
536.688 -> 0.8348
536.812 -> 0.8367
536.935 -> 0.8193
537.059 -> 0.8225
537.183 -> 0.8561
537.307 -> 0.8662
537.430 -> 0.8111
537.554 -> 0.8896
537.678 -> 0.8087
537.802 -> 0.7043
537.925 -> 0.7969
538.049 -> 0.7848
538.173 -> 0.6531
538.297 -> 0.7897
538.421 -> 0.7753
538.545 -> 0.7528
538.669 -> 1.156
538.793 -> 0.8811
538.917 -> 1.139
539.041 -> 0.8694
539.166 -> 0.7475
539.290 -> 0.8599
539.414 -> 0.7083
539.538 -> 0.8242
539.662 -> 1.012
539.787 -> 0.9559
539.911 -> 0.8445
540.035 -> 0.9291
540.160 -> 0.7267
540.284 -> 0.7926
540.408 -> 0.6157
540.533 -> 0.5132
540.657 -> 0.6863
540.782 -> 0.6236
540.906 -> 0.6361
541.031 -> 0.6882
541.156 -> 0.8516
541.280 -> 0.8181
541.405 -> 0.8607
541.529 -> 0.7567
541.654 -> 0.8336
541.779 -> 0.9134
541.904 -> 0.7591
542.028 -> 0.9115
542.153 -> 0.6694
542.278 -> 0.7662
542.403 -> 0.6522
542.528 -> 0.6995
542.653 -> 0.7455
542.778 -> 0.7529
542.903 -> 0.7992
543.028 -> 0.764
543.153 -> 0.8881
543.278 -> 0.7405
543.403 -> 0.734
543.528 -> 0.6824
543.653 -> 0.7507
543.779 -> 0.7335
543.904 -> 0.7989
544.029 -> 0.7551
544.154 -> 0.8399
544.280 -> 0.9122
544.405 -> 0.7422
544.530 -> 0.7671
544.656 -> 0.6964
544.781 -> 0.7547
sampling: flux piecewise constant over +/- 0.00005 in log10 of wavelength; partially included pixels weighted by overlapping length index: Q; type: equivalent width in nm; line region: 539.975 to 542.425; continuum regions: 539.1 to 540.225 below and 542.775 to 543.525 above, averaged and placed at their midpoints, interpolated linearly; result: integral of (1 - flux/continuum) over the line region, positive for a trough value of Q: 0.19 nm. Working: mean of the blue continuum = 0.845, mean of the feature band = 0.752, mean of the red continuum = 0.775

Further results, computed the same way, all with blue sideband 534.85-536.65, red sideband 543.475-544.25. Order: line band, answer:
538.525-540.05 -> -0.209 nm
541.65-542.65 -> 0.008 nm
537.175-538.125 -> -0.009 nm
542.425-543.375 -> 0.011 nm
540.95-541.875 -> -0.037 nm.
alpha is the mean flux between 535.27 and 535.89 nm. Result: 0.797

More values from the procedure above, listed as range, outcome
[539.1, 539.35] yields 0.802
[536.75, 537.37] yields 0.84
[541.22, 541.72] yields 0.818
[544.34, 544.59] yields 0.758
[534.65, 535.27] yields 0.882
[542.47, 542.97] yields 0.75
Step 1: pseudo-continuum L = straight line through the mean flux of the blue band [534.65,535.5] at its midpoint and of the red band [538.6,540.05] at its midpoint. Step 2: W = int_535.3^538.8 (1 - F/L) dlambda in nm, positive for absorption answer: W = 0.28 nm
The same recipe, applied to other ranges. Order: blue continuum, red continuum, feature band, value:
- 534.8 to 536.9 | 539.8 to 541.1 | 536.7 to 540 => -0.37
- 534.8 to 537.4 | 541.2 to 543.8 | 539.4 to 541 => 0.07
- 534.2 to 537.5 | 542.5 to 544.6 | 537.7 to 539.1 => -0.05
